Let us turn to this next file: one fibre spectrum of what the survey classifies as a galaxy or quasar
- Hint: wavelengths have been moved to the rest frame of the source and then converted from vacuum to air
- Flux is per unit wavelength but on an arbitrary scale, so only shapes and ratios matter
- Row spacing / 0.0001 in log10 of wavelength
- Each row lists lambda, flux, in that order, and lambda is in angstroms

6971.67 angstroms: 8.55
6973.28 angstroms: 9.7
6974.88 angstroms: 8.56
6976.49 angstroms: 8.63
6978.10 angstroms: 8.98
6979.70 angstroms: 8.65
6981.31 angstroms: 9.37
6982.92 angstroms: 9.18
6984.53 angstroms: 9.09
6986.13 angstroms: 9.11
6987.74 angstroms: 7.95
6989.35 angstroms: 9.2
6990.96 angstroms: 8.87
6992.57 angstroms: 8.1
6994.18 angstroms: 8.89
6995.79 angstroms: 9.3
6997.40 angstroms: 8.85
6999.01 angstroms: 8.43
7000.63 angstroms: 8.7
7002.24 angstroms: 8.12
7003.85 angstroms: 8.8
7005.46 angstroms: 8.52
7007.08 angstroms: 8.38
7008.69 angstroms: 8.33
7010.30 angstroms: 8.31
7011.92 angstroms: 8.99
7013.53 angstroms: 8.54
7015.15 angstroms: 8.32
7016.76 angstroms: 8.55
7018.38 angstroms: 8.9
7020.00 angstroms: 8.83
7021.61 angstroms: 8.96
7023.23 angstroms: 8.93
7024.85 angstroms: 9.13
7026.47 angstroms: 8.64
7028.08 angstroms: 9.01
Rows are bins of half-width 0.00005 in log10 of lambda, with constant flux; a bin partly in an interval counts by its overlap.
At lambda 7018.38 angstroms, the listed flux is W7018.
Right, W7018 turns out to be 8.9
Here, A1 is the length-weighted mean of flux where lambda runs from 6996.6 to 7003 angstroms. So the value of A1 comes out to 8.52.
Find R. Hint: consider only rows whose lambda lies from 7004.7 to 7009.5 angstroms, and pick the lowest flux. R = 8.33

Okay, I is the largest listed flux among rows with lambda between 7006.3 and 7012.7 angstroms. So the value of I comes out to 8.99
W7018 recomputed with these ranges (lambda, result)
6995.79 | 9.3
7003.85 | 8.8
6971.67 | 8.55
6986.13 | 9.11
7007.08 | 8.38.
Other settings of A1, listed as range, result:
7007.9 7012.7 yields 8.54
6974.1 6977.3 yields 8.58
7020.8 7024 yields 8.95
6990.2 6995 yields 8.62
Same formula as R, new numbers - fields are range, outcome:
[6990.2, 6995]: 8.1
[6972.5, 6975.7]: 8.56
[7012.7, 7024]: 8.32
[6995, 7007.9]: 8.12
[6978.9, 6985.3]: 8.65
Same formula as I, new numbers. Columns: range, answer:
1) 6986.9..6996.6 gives 9.3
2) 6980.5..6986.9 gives 9.37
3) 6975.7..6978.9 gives 8.98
